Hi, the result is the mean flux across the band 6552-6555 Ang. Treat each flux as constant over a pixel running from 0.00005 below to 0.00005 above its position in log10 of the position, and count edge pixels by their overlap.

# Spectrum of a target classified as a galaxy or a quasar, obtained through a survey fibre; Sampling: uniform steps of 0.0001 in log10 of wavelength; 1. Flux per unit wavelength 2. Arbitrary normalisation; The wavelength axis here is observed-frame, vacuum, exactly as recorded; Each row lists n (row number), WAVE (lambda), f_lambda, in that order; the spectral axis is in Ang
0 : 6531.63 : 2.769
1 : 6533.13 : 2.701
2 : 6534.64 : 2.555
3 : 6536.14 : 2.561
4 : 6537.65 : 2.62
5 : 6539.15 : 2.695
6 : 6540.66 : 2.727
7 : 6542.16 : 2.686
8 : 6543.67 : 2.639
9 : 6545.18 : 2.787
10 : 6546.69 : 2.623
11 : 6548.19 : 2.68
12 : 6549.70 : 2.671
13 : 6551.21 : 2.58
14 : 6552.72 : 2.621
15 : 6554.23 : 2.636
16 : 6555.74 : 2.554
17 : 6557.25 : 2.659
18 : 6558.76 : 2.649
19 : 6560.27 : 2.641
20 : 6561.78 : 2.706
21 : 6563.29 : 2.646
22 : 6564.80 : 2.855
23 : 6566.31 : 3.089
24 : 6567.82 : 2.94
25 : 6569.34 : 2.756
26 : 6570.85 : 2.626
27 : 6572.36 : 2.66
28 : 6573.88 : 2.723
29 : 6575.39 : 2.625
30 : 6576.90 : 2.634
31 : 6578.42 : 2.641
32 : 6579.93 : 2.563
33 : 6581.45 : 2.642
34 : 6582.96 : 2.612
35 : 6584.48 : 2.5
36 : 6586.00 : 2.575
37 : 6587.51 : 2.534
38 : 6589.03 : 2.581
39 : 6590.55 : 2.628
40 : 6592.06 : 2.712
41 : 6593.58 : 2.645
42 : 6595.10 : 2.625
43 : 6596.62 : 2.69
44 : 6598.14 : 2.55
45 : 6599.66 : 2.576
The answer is 2.63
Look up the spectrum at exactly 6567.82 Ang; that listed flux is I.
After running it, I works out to 2.94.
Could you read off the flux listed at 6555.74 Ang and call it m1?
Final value 2.554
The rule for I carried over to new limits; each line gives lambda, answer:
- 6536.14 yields 2.561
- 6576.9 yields 2.634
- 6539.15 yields 2.695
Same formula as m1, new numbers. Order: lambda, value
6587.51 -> 2.534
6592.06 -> 2.712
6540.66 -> 2.727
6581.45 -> 2.642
